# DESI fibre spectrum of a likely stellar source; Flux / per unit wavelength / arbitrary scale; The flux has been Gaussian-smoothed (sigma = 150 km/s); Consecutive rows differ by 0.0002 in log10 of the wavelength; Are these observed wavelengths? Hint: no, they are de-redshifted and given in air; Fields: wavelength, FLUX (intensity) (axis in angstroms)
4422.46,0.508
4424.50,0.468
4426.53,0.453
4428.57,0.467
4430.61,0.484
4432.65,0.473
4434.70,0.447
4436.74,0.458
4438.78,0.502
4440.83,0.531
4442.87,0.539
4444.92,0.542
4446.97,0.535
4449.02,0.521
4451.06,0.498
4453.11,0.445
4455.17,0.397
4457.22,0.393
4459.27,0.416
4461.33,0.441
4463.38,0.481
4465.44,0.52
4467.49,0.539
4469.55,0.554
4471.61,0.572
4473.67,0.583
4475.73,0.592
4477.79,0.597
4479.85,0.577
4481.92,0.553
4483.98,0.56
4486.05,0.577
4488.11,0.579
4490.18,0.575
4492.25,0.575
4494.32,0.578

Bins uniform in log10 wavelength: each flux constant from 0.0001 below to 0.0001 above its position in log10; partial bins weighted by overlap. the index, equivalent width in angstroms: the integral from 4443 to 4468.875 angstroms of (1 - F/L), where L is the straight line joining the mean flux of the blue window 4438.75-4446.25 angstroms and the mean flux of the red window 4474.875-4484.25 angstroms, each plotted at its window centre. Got 3.2 angstroms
